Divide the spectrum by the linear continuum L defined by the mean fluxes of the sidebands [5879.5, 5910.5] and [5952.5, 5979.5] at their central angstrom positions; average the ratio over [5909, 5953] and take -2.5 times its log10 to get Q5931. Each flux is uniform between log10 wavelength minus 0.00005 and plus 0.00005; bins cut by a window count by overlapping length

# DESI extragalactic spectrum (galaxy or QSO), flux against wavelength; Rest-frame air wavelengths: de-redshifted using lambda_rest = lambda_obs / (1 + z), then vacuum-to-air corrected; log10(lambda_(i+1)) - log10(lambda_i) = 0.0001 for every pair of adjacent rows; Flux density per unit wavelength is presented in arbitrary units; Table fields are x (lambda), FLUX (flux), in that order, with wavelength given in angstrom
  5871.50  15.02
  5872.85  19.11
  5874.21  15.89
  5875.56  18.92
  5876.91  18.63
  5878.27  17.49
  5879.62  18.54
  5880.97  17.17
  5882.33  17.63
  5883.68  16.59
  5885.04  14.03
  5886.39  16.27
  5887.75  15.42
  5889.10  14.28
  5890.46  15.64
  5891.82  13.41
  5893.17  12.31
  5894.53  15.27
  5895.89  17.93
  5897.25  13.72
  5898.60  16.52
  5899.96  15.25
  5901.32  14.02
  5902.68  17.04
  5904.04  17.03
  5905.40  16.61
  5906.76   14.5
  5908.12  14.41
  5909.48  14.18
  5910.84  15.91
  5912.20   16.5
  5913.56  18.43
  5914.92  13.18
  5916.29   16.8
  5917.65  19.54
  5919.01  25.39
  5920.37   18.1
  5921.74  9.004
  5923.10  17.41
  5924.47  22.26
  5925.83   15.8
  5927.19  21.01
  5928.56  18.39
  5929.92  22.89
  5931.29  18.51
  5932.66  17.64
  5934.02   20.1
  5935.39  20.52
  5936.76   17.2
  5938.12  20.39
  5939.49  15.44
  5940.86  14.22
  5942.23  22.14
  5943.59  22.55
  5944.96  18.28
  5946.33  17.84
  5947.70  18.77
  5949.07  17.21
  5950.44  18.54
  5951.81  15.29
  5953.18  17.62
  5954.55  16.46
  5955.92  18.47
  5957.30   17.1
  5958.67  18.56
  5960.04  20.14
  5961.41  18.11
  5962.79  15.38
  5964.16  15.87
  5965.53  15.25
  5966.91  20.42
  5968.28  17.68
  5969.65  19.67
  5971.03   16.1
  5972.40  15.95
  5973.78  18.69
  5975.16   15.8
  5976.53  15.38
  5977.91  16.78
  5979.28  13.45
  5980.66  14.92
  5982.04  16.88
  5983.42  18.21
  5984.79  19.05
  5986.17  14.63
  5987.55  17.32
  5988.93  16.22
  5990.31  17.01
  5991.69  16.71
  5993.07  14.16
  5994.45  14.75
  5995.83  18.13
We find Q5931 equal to -0.11 mag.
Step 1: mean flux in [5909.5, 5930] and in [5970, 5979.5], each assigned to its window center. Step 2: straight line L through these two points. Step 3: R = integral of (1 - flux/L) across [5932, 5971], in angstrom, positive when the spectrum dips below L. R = -2.7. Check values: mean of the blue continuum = 17.8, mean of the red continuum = 16.3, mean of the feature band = 18.1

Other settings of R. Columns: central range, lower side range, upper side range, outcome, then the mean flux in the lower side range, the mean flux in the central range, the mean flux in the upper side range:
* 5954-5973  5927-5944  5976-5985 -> -0.17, 19.2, 17.5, 16.3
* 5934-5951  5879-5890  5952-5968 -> -1.43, 16.2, 18.7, 17.5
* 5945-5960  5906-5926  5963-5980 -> -0.88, 16.8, 17.7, 16.7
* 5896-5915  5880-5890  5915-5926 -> 1.56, 16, 15.7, 17.9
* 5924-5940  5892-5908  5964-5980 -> -3.18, 15.4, 19.2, 16.8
